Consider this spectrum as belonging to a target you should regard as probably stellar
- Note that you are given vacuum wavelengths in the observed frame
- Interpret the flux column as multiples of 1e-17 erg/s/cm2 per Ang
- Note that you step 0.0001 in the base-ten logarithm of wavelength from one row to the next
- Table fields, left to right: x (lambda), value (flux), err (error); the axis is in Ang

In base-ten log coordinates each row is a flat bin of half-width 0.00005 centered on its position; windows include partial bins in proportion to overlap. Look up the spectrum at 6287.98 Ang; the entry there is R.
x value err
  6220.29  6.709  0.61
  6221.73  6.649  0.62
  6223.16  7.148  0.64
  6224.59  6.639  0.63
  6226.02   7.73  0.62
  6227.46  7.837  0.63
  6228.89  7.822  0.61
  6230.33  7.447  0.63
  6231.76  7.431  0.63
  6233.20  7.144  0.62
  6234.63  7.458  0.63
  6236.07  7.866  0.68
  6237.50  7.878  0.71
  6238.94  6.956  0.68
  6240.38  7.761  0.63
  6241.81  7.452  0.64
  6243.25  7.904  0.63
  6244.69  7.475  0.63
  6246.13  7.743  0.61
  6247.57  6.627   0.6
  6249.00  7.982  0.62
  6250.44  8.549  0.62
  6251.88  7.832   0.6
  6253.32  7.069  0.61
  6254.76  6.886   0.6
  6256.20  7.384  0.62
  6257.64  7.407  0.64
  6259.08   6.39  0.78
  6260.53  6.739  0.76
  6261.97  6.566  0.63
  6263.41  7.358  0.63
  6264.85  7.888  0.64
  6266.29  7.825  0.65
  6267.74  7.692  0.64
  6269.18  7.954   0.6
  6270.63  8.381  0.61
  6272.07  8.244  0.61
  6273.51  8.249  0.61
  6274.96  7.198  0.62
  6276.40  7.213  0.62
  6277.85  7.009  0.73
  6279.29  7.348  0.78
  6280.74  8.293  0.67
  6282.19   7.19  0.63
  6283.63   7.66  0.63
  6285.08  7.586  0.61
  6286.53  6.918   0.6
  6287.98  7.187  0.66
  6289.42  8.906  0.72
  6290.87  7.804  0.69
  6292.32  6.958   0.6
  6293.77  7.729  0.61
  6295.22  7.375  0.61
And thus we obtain 7.187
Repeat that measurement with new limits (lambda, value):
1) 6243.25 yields 7.904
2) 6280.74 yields 8.293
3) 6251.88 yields 7.832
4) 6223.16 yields 7.148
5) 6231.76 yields 7.431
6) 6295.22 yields 7.375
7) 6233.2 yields 7.144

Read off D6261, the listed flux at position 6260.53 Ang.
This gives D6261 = 6.739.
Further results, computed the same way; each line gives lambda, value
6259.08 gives 6.39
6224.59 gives 6.639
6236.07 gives 7.866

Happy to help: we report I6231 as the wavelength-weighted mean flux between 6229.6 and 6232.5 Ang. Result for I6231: 7.42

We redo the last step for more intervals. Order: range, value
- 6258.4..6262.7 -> 6.56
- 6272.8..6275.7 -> 7.72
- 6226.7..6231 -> 7.69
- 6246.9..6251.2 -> 7.75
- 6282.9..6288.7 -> 7.34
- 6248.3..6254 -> 7.86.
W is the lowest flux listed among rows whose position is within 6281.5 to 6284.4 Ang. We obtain 7.19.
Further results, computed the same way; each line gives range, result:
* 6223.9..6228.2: 6.639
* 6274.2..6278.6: 7.009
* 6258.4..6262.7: 6.39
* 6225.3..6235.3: 7.144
